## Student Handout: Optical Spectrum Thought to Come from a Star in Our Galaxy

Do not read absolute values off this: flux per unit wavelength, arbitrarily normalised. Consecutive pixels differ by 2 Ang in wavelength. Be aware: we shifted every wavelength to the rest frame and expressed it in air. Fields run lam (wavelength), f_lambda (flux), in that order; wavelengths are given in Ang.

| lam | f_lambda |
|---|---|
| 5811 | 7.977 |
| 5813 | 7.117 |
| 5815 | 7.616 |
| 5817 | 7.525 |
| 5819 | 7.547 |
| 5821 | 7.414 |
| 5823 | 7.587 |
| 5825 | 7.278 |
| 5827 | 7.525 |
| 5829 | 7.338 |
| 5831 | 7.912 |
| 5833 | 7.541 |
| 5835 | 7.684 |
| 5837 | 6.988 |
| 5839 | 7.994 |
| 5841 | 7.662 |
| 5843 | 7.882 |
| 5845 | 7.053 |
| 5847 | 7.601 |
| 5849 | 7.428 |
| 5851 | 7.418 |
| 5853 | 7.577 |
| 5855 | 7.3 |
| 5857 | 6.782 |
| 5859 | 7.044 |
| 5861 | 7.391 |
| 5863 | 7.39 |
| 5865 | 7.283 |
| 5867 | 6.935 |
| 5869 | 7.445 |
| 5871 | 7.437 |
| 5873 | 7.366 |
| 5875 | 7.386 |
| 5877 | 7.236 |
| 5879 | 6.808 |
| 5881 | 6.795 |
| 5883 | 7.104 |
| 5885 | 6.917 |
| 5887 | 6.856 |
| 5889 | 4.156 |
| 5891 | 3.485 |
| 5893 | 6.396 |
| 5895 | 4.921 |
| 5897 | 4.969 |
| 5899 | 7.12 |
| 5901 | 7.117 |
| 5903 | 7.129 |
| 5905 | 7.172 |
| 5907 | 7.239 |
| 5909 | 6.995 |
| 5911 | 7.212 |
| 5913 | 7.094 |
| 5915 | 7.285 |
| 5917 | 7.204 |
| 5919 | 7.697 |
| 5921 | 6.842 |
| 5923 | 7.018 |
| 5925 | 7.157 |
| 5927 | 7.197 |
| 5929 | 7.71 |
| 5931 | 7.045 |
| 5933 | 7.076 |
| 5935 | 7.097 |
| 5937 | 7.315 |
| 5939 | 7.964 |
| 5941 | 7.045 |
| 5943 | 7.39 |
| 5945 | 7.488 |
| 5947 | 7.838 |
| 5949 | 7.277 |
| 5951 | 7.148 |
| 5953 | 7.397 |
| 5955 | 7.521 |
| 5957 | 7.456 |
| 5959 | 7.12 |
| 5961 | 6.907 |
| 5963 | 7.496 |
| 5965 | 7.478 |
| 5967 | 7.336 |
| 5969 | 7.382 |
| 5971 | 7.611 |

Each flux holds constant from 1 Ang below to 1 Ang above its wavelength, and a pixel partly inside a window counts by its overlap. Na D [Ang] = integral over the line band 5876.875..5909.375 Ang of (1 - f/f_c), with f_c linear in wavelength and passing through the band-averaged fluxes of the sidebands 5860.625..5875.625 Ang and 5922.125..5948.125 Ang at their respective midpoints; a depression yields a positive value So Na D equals 4.4 Ang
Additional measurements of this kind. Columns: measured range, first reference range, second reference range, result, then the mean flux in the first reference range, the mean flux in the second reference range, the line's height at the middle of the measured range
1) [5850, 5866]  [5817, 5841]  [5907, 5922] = 0.3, 7.53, 7.19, 7.42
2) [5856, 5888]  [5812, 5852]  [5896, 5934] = 0.7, 7.51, 7.07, 7.29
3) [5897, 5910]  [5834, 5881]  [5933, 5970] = 0.7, 7.34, 7.36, 7.35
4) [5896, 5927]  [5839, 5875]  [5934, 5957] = 1.6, 7.37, 7.41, 7.39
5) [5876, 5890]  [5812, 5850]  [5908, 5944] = 1.5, 7.51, 7.24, 7.36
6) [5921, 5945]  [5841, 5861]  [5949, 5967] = 0.2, 7.36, 7.31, 7.33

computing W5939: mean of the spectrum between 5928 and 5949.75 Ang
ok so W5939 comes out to 7.39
